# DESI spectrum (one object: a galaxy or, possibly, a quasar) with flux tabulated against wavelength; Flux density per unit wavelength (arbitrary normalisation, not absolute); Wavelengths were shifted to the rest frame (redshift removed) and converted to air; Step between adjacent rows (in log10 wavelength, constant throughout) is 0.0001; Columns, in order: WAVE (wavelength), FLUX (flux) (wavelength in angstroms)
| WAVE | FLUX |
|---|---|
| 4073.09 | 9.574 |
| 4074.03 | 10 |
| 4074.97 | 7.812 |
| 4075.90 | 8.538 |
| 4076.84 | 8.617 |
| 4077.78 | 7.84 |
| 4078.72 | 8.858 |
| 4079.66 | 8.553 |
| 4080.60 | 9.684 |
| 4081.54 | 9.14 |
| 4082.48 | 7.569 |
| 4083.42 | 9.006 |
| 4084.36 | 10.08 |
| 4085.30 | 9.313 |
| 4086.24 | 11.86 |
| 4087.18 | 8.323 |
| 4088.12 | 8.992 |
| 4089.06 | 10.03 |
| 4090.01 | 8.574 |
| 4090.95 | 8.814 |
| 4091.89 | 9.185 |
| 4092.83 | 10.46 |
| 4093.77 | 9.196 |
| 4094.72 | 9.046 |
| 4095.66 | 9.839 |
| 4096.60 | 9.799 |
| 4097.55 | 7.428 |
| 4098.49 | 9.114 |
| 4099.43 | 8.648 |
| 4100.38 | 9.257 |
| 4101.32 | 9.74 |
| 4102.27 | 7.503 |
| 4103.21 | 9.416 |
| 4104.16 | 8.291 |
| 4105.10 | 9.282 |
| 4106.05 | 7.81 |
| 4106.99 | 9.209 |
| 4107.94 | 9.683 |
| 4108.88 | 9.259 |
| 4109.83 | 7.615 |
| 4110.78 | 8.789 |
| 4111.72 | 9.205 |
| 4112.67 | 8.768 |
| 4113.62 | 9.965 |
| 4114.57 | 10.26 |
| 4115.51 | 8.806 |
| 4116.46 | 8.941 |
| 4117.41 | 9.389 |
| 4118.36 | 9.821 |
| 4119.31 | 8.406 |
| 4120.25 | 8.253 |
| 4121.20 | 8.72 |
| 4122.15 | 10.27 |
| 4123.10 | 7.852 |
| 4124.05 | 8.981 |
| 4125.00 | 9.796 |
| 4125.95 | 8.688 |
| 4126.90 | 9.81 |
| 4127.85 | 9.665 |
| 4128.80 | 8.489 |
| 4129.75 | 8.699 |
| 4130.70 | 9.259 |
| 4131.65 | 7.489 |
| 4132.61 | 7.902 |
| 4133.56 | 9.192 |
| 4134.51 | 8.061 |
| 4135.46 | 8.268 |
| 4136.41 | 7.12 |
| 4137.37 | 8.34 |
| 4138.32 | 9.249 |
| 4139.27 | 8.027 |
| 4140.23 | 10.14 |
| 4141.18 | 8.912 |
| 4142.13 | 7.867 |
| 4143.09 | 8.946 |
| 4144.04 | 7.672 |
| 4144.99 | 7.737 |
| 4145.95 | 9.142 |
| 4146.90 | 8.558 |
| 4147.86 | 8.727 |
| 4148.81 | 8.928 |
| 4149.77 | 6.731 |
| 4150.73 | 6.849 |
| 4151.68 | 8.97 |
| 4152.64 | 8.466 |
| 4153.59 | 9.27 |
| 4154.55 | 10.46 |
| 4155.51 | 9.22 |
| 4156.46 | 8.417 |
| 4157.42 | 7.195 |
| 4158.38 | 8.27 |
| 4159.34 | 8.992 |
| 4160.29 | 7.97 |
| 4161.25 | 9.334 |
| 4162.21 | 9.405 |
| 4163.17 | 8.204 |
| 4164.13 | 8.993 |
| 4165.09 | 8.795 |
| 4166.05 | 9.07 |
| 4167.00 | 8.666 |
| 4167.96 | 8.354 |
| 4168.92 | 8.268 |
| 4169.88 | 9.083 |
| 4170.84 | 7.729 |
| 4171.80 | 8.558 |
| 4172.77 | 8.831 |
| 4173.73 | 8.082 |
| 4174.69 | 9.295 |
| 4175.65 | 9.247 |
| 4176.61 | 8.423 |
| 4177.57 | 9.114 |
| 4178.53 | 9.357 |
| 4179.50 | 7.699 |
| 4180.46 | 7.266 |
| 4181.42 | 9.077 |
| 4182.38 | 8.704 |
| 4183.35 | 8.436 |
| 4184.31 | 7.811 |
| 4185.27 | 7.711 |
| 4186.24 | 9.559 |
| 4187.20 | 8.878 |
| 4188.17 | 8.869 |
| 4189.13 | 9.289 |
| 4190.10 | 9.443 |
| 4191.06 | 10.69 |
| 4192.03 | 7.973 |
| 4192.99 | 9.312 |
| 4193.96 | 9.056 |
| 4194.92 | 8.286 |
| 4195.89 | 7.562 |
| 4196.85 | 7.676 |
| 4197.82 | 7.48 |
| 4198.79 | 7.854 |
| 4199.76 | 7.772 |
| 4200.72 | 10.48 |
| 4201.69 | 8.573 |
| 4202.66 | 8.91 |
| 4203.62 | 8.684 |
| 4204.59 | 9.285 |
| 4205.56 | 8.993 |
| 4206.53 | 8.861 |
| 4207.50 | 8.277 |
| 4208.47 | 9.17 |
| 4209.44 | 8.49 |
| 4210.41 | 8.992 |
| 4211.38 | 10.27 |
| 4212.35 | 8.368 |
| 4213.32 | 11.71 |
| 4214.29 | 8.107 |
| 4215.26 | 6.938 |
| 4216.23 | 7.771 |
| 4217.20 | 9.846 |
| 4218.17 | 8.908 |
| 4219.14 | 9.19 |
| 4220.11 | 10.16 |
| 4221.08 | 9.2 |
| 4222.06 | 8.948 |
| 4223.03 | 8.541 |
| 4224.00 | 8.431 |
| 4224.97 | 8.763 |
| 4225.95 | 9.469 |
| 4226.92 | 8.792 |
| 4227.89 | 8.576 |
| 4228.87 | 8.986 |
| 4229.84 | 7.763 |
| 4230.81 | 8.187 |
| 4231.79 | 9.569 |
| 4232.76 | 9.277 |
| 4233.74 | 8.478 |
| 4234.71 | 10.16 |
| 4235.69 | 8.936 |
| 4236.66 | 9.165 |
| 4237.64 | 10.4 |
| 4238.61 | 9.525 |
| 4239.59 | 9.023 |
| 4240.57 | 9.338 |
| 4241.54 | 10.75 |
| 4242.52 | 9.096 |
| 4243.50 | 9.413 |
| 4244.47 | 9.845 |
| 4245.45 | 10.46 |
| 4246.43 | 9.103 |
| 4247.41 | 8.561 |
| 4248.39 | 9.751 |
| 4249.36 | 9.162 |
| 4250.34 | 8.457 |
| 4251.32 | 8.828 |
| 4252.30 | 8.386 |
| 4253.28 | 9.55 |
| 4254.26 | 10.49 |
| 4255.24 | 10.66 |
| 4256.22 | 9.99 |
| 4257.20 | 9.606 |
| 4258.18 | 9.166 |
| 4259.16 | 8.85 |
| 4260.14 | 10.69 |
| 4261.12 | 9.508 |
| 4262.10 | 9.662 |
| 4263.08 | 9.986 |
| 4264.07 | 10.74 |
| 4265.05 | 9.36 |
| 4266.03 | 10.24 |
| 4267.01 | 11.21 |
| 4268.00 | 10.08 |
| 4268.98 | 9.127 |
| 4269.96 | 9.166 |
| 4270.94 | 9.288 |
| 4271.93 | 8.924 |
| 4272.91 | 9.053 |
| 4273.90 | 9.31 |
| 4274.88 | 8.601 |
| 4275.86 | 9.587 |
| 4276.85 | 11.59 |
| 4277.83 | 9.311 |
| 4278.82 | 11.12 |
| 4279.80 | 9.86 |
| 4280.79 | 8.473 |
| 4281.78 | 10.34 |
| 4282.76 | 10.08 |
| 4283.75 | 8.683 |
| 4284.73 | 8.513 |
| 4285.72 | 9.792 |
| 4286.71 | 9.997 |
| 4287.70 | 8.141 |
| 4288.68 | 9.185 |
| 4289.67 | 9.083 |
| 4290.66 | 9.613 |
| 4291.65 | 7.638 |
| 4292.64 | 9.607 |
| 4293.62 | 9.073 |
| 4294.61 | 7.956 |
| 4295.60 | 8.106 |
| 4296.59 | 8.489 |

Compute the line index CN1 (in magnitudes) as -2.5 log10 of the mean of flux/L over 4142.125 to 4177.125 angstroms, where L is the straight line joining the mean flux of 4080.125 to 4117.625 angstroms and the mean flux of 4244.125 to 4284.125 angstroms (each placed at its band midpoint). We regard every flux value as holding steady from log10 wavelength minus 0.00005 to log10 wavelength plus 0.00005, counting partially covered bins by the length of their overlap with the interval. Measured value 0.09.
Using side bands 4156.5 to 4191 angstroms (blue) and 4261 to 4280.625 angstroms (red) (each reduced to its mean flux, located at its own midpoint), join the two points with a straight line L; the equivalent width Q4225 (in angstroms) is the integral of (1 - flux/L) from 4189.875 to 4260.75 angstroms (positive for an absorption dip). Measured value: 1.2 angstroms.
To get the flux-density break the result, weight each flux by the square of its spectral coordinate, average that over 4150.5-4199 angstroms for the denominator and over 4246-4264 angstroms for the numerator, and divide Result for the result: 1.1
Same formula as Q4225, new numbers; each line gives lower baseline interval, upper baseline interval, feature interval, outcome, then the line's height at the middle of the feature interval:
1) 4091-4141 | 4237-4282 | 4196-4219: 1.56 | 9.38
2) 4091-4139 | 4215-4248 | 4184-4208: 0.96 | 9.06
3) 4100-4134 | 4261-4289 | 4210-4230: 0.92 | 9.39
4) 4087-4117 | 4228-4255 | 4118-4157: 1.90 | 9.11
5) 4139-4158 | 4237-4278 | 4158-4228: 1.60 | 8.96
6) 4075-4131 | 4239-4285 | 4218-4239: 0.93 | 9.48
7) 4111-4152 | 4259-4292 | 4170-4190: 0.85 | 9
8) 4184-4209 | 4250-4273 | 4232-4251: -0.12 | 9.36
